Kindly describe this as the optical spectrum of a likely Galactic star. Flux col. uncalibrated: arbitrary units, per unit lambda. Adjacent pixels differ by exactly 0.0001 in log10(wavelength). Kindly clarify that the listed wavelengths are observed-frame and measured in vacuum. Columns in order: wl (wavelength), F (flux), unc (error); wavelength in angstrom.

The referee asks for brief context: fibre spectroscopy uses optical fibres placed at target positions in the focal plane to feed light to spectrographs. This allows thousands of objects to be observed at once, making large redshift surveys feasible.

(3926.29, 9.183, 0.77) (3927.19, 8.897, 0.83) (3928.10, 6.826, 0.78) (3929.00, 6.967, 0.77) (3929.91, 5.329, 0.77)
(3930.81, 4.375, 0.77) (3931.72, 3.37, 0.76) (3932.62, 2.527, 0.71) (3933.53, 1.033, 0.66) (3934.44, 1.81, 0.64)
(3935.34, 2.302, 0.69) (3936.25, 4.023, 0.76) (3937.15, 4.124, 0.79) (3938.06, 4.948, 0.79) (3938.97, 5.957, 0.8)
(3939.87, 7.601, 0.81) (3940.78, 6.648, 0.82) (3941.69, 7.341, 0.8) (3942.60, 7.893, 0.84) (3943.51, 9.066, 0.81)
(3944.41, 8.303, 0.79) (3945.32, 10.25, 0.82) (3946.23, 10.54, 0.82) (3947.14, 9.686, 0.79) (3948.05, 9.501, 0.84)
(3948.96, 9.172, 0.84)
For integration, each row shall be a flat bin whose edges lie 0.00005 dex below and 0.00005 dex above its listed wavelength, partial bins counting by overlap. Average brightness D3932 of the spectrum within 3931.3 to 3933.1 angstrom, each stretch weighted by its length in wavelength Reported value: 2.92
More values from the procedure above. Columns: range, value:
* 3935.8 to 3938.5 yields 4.37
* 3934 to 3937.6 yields 3.08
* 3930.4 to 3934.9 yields 2.6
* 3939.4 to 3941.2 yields 7.14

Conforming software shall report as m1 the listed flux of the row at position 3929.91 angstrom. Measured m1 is 5.329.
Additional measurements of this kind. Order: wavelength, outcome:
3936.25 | 4.023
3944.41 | 8.303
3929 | 6.967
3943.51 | 9.066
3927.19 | 8.897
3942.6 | 7.893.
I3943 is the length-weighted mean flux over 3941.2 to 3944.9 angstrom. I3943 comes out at 8.16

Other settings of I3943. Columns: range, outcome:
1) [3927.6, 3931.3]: 5.88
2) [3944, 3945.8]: 9.3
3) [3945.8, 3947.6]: 10.1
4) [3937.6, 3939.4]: 5.42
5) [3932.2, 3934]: 1.76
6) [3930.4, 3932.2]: 3.84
